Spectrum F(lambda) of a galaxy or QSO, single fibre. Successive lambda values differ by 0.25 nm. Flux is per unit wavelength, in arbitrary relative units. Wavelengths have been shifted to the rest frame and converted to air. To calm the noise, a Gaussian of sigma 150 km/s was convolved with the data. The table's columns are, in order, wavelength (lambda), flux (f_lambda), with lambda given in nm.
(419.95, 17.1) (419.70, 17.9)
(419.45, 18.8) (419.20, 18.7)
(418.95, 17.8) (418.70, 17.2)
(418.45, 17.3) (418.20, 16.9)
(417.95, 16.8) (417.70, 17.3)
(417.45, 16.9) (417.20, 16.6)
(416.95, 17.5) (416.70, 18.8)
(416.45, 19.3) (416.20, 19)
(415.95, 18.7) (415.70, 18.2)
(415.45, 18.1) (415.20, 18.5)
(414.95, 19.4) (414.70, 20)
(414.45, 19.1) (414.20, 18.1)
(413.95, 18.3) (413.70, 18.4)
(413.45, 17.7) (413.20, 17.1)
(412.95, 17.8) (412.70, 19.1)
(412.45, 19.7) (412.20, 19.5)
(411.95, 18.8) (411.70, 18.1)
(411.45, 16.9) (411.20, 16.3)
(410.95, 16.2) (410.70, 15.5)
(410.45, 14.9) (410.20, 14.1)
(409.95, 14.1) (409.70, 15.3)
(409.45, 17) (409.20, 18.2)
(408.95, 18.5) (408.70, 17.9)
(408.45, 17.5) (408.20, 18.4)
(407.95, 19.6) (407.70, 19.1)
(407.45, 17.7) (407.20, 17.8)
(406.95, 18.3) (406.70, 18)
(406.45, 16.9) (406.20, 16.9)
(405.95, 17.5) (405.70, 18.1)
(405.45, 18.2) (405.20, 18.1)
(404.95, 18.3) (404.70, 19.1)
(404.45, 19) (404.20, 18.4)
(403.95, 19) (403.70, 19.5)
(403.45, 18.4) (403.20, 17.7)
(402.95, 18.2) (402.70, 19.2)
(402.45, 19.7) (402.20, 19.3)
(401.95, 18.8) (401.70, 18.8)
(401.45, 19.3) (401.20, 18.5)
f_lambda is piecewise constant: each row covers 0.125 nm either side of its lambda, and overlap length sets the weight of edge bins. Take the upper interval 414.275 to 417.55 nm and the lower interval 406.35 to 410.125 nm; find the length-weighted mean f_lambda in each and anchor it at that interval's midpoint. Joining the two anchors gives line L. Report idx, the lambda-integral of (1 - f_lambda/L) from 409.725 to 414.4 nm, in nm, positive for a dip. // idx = 0.21 nm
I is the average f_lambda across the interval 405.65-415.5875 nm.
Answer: 17.7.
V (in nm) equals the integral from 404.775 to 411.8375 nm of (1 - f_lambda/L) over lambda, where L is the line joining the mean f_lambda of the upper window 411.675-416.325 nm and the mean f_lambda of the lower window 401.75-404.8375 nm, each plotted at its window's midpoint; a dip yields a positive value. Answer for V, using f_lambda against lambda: 0.55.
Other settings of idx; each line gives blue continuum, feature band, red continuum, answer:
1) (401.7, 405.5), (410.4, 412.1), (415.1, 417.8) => 0.144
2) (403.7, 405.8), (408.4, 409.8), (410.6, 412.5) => 0.040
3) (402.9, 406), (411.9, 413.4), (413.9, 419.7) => -0.030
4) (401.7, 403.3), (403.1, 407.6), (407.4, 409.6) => 0.088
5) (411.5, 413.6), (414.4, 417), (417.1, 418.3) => -0.196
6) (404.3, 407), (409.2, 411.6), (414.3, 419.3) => 0.307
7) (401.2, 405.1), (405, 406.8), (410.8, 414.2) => 0.086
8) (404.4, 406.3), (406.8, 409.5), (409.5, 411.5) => -0.254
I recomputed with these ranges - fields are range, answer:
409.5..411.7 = 15.6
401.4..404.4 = 18.9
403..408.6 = 18.2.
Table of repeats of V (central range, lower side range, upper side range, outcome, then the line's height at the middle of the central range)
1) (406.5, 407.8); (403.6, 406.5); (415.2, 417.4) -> 0.01 nm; 18.3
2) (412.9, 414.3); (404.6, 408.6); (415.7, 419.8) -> 0.00 nm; 17.9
